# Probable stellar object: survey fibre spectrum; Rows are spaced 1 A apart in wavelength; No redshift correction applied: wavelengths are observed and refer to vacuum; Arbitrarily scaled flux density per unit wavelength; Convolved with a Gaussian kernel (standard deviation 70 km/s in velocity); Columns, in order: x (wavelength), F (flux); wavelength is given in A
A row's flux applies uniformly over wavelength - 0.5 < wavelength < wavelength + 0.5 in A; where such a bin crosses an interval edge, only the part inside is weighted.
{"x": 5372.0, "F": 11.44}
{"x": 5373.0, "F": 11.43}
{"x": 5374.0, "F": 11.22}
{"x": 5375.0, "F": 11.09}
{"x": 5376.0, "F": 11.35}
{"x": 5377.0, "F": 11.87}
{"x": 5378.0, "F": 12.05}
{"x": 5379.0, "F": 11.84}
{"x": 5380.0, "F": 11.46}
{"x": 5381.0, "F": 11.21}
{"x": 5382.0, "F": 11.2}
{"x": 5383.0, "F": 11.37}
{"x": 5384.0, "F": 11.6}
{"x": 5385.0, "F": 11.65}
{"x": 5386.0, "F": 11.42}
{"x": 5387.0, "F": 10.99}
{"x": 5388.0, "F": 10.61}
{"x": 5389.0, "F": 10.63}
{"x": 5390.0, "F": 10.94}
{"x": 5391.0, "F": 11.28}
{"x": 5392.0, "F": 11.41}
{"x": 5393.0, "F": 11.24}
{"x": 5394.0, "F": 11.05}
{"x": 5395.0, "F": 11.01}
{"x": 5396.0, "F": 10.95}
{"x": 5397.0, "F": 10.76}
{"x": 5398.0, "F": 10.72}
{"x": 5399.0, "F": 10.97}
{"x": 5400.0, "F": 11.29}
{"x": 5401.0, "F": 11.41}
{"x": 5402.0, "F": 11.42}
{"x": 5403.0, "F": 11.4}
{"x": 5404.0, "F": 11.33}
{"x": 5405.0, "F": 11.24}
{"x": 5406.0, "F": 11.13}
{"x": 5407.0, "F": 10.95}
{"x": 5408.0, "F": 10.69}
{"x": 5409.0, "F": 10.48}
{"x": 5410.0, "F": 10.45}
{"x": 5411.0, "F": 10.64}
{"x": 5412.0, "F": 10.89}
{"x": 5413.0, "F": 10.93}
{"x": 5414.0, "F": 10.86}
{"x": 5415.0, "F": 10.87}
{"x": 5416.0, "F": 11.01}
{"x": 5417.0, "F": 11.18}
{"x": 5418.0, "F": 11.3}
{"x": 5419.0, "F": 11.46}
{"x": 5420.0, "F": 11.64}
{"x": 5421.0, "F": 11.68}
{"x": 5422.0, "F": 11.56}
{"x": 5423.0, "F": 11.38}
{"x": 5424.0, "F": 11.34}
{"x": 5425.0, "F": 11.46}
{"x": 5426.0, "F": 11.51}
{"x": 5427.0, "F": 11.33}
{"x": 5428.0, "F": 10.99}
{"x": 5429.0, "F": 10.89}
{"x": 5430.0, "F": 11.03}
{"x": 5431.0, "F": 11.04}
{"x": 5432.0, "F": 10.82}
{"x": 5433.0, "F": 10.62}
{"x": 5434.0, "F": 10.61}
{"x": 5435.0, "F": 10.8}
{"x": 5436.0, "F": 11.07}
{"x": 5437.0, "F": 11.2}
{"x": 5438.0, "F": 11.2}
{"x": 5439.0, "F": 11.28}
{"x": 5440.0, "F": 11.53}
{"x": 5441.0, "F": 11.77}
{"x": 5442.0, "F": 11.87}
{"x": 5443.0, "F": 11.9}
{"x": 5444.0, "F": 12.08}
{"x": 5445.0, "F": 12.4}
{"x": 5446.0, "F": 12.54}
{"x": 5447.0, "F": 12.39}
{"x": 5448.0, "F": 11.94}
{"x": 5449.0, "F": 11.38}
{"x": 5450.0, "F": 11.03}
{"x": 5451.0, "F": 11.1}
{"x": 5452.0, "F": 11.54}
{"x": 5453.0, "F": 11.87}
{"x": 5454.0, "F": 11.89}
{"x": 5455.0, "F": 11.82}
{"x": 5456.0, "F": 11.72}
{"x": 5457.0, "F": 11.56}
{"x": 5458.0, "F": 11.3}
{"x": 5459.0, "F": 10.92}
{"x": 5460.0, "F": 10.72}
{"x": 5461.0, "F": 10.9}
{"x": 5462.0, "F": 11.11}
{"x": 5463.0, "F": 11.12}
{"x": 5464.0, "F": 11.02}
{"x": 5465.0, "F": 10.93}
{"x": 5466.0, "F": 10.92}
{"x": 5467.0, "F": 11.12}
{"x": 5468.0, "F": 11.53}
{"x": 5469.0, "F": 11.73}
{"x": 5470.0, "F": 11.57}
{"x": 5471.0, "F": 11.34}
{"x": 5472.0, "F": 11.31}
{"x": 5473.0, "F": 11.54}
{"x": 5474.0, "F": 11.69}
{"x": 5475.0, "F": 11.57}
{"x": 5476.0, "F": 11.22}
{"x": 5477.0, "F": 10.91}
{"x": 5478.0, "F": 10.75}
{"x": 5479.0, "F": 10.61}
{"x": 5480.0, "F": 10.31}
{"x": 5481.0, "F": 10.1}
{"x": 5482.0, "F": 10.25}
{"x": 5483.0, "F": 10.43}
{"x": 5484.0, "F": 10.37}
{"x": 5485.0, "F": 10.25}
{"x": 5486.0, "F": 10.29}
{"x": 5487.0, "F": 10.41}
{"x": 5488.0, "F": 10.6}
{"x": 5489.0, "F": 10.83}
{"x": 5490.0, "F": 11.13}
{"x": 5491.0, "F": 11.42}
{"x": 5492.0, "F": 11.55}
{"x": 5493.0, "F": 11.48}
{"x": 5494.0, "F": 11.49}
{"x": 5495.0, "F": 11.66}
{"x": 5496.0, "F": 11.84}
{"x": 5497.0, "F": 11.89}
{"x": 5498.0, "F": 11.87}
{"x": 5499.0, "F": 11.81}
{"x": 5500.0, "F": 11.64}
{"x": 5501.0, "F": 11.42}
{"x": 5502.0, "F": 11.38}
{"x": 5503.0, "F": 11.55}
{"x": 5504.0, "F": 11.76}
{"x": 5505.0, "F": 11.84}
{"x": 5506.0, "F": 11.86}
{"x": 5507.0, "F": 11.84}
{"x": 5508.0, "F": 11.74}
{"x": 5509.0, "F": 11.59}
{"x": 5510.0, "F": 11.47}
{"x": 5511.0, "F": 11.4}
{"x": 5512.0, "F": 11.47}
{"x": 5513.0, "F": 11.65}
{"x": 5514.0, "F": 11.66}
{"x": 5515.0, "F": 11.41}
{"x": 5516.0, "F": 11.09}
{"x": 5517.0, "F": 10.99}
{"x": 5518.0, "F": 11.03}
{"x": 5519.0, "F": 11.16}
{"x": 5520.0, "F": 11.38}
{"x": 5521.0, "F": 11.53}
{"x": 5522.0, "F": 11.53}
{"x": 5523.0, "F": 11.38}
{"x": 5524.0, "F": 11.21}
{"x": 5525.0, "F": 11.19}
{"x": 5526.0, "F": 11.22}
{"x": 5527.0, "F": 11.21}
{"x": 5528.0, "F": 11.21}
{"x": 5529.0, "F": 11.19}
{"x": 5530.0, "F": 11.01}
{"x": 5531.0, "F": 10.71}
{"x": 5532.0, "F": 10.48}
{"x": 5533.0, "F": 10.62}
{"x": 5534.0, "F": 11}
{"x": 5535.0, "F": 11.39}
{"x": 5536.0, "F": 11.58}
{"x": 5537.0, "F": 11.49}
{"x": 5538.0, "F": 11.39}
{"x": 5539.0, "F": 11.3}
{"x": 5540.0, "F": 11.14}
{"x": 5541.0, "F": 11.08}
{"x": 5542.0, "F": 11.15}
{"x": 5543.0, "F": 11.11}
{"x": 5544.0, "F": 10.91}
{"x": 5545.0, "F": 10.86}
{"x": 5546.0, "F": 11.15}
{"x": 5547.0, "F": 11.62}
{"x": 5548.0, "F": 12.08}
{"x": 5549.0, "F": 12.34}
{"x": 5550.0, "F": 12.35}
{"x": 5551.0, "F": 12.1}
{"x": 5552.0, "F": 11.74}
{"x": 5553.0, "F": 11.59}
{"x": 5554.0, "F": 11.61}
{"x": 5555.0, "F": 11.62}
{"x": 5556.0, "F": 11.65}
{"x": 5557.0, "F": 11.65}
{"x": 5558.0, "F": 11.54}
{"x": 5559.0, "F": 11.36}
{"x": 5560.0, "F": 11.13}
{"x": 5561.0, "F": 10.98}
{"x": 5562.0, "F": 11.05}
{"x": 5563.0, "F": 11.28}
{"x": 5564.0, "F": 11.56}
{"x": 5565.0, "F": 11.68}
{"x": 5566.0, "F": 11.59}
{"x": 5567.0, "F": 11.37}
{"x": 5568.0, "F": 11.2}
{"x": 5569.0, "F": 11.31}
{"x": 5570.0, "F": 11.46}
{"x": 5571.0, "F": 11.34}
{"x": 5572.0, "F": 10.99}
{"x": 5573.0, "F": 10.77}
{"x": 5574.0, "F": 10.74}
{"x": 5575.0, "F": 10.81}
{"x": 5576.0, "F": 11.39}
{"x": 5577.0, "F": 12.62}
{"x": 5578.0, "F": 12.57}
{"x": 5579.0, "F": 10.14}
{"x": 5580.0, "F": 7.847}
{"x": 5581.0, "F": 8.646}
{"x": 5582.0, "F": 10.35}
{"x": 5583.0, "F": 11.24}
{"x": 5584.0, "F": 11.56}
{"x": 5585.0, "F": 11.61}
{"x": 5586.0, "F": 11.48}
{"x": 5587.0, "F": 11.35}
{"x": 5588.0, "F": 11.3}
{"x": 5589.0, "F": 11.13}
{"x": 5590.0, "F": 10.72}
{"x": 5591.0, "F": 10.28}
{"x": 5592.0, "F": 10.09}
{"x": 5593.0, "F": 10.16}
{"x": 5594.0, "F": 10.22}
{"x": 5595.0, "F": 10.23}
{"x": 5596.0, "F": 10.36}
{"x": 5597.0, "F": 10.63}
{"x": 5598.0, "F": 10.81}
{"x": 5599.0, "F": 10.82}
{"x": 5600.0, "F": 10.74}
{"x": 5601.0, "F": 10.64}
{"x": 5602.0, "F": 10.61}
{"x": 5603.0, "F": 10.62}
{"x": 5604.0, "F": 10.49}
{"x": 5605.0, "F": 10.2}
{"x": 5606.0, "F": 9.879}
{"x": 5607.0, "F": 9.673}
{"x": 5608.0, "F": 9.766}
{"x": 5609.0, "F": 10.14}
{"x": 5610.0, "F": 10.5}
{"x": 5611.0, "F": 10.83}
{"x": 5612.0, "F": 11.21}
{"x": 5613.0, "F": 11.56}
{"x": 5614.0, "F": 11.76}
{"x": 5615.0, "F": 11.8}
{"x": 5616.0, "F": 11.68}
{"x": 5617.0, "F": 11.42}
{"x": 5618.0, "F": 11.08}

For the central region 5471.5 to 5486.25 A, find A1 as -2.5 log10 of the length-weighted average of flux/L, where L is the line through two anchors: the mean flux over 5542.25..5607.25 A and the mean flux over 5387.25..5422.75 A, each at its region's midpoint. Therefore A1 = 0.027 mag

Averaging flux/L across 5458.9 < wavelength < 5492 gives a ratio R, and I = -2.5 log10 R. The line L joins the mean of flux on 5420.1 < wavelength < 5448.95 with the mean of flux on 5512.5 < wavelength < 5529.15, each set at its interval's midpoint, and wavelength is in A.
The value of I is 0.04 mag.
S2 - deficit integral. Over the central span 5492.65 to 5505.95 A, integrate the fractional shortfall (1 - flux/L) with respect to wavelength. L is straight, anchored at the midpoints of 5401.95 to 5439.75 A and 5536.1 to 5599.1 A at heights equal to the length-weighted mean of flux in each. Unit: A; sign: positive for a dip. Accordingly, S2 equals -0.7 A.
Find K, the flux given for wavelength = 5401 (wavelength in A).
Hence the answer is 11.41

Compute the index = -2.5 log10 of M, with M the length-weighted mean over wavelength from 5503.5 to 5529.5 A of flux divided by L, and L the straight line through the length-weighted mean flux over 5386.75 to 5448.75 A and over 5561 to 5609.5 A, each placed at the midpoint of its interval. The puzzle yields -0.04 mag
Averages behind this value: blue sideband 11.2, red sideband 10.8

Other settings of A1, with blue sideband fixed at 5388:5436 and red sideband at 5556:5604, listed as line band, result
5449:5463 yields -0.03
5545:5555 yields -0.08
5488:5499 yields -0.05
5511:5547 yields -0.02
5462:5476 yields -0.03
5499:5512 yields -0.06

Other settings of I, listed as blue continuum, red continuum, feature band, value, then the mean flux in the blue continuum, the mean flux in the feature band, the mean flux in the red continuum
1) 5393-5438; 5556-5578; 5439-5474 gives -0.03 mag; 11.1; 11.5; 11.4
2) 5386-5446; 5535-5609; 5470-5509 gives -0.01 mag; 11.2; 11.2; 11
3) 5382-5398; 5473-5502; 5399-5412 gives 0.01 mag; 11.1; 11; 11.1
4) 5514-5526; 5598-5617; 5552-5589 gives -0.02 mag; 11.3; 11.2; 10.7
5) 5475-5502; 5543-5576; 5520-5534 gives 0.01 mag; 11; 11.1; 11.4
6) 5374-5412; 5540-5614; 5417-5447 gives -0.03 mag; 11.2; 11.4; 11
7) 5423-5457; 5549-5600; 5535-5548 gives -0.01 mag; 11.5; 11.3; 11.1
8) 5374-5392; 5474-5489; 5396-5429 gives 0.00 mag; 11.3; 11.1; 10.6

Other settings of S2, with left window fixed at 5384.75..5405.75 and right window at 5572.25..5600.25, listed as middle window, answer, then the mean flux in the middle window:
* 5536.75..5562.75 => -1.56 A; 11.5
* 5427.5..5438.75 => 0.11 A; 10.9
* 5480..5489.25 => 0.48 A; 10.4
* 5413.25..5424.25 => -0.21 A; 11.3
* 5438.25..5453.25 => -1.01 A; 11.8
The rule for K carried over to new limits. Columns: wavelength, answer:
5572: 10.99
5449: 11.38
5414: 10.86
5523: 11.38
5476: 11.22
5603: 10.62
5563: 11.28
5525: 11.19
